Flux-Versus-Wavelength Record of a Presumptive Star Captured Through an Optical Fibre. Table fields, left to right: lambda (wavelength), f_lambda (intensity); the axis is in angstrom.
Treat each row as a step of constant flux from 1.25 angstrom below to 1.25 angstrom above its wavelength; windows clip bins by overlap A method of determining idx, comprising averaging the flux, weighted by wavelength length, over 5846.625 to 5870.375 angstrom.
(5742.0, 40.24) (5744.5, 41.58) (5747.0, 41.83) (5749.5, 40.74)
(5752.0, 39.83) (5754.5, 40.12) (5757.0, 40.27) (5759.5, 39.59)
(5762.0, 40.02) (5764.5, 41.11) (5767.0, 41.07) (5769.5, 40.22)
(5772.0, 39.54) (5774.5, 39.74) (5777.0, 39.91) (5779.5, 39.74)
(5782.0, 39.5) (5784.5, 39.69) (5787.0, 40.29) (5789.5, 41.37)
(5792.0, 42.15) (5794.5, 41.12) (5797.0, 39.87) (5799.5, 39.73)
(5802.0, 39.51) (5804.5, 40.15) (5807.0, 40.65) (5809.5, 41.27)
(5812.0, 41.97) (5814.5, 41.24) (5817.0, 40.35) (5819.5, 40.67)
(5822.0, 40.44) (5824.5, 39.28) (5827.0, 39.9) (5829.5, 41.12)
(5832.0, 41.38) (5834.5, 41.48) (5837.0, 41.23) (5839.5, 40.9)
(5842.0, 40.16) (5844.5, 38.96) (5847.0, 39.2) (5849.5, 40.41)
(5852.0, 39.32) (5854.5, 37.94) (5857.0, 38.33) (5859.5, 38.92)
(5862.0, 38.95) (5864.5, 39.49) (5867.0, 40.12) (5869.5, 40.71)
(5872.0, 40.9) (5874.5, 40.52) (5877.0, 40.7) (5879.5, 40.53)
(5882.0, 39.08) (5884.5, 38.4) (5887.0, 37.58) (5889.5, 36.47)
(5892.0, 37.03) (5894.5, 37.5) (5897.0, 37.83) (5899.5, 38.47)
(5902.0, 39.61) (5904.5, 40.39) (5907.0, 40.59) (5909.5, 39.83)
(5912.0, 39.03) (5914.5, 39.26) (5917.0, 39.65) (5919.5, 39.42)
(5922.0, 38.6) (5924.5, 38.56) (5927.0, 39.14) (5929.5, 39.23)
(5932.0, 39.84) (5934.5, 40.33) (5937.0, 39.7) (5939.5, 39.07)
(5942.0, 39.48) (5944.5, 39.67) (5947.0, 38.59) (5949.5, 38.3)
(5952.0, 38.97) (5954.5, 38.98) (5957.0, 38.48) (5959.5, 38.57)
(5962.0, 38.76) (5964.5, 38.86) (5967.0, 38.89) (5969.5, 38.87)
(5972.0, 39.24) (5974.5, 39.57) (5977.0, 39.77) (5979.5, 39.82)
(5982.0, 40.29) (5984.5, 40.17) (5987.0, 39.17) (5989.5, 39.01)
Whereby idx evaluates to 39.3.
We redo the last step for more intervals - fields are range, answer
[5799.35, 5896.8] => 39.8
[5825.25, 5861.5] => 39.9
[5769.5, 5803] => 40.2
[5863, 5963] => 39.2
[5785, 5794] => 41.1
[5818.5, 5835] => 40.6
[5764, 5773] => 40.5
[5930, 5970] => 39.1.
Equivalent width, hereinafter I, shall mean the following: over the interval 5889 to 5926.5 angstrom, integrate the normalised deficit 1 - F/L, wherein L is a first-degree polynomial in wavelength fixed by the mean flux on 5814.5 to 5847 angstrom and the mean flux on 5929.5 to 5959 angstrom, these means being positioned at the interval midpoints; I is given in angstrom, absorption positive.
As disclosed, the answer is 0.70 angstrom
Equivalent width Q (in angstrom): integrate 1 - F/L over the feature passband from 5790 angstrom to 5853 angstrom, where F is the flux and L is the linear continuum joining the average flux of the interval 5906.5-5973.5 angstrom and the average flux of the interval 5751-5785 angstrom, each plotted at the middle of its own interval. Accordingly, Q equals -1.19 angstrom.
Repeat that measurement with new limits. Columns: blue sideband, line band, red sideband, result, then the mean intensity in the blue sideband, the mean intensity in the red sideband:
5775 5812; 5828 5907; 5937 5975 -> 0.51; 40.4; 39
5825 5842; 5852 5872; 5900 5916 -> 0.55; 40.9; 39.7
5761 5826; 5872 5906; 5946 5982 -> 0.66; 40.4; 39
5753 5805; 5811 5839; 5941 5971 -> -0.66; 40.2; 38.9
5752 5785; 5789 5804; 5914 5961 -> -0.25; 40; 39.1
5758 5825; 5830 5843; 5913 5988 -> -0.32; 40.4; 39.2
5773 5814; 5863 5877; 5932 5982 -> -0.18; 40.4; 39.2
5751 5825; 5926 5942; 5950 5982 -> -0.09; 40.4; 39.1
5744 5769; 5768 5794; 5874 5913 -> 0.02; 40.6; 38.9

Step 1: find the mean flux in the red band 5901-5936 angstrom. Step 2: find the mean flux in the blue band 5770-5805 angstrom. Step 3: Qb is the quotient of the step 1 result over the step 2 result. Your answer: 1.0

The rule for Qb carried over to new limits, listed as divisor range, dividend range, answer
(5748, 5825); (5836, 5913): 0.97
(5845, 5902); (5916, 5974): 1.00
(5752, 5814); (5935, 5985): 0.97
